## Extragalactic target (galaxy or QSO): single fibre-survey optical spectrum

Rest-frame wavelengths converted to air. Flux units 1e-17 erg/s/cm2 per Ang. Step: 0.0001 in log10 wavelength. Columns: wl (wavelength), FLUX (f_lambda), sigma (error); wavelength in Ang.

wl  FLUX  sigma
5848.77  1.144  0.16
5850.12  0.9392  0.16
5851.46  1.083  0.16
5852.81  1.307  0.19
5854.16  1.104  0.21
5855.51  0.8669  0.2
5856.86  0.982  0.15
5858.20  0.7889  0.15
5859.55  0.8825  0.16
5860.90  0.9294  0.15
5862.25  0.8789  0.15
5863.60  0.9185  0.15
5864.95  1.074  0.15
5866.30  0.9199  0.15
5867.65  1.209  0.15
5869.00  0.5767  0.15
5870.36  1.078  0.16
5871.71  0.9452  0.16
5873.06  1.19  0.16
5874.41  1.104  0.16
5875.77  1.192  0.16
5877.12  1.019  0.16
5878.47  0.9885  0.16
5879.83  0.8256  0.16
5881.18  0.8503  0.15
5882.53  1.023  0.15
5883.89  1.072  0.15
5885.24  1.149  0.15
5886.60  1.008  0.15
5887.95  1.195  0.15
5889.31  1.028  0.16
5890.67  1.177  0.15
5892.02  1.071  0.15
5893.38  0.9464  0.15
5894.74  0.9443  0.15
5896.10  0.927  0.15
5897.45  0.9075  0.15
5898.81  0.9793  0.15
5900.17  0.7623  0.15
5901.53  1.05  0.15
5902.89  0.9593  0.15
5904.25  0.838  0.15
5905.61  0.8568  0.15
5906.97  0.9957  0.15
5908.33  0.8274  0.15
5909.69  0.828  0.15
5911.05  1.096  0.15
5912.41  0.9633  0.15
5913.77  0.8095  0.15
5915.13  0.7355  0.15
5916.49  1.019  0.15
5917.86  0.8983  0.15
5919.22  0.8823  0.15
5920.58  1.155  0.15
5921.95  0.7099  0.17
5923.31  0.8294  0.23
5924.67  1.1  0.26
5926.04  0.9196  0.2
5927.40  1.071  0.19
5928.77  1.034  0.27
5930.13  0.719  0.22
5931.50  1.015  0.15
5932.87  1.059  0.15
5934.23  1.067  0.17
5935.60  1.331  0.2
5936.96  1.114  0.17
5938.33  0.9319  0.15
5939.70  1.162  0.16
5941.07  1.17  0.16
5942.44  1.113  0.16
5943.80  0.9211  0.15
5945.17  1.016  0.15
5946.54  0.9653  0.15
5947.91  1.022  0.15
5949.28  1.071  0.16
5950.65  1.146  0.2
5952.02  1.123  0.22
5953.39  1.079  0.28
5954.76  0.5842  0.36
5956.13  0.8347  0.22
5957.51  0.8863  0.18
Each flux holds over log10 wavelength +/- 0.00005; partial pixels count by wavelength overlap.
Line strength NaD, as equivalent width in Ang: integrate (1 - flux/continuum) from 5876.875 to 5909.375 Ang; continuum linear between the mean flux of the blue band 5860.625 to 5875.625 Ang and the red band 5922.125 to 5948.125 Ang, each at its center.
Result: 1.0 Ang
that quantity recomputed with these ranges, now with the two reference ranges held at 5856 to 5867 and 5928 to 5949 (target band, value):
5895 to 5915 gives 1.6 Ang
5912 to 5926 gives 1.4 Ang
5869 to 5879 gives -1.1 Ang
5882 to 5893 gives -1.4 Ang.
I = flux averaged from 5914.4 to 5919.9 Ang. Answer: 0.883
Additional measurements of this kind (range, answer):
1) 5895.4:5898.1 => 0.919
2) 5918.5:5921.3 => 1.01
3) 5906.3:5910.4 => 0.885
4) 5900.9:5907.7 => 0.938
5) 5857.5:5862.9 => 0.872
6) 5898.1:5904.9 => 0.917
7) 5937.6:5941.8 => 1.09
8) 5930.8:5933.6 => 1.04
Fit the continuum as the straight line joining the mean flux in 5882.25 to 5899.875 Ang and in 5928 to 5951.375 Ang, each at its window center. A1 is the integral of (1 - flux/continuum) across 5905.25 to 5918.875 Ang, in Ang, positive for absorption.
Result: 1.76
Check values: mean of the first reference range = 1.03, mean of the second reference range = 1.05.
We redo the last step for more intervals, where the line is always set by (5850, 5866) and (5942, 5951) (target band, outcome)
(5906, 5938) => 1.7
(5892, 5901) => 0.7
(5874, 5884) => -0.1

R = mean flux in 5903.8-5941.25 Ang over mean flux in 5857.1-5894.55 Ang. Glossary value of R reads 0.97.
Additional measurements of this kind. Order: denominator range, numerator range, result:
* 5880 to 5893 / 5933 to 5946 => 1.04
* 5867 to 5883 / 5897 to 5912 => 0.92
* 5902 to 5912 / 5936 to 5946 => 1.16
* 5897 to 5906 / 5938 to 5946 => 1.16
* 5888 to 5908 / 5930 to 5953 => 1.10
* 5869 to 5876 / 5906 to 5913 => 0.90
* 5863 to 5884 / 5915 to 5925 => 0.92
